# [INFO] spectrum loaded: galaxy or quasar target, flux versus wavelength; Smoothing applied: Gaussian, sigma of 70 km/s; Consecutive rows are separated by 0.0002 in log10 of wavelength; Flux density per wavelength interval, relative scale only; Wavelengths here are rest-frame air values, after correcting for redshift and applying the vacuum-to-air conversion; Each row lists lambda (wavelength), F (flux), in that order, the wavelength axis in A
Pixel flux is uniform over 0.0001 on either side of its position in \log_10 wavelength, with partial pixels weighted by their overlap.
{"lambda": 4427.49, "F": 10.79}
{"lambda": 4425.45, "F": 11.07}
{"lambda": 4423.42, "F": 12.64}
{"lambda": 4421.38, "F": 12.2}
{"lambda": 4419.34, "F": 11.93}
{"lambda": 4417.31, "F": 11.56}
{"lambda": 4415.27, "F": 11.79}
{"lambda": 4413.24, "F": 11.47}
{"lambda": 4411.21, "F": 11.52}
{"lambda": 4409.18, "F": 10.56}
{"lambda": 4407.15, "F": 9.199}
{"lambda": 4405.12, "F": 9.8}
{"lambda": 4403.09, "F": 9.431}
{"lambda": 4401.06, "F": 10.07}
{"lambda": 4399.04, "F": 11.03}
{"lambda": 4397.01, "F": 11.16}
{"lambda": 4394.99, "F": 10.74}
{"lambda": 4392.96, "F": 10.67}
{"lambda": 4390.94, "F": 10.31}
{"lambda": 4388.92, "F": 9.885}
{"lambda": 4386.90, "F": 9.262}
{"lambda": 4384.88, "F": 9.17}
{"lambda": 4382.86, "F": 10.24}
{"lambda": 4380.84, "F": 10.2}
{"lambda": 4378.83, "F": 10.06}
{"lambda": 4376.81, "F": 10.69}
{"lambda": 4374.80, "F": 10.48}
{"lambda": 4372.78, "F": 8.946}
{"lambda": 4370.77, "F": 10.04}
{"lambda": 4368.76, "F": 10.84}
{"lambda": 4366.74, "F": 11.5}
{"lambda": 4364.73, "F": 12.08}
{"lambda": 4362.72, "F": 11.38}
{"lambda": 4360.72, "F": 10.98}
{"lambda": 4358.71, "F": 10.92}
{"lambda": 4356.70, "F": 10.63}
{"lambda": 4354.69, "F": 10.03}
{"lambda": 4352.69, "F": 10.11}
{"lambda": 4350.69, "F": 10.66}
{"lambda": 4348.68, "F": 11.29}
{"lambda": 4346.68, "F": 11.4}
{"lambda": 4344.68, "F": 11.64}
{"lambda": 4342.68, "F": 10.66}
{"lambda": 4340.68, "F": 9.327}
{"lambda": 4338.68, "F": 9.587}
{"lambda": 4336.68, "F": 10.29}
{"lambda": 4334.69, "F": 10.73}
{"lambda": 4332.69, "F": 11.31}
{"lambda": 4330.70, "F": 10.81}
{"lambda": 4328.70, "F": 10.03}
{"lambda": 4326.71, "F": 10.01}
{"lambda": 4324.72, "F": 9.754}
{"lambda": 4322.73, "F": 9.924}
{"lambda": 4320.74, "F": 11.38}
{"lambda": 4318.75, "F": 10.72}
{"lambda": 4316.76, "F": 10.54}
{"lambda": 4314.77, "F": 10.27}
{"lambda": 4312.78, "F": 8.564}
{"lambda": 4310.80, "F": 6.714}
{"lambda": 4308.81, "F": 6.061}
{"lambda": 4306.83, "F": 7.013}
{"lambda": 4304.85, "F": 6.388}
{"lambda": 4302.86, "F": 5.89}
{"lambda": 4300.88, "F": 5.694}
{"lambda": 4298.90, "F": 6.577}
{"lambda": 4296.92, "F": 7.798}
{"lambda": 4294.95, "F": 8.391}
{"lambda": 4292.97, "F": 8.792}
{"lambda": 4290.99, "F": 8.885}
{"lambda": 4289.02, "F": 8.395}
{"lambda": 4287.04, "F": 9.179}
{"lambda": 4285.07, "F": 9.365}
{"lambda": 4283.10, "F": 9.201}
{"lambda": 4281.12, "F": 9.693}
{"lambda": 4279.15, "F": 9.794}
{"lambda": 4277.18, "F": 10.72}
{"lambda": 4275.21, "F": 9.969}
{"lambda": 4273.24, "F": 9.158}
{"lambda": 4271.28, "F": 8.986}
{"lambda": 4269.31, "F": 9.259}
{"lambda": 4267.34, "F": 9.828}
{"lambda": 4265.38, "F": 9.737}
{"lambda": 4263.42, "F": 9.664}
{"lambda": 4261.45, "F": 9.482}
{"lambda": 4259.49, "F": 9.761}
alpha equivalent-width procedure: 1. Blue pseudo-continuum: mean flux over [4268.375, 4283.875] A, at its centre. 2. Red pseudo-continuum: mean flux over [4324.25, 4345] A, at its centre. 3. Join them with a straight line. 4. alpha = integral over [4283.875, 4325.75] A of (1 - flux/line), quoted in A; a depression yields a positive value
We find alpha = 6.6 A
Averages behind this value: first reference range 9.6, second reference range 10.4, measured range 8.4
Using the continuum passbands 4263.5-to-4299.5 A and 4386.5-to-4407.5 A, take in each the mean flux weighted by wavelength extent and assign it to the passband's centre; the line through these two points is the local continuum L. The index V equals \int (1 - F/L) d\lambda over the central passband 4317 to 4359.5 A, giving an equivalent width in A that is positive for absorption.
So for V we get -3.9 A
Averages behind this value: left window 9.14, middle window 10.5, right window 10.2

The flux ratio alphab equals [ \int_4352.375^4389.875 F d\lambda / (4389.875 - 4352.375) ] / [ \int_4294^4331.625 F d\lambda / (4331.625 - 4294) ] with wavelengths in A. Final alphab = 1.22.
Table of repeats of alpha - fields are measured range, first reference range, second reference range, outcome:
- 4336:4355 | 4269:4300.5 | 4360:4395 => -1.2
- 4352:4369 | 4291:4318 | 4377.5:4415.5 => -3.1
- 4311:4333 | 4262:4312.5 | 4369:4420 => -2.5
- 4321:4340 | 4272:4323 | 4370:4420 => -2.2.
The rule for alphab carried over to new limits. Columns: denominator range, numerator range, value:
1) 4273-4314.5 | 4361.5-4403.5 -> 1.27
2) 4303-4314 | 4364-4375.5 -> 1.53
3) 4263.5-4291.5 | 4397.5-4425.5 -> 1.17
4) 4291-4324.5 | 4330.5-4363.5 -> 1.30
